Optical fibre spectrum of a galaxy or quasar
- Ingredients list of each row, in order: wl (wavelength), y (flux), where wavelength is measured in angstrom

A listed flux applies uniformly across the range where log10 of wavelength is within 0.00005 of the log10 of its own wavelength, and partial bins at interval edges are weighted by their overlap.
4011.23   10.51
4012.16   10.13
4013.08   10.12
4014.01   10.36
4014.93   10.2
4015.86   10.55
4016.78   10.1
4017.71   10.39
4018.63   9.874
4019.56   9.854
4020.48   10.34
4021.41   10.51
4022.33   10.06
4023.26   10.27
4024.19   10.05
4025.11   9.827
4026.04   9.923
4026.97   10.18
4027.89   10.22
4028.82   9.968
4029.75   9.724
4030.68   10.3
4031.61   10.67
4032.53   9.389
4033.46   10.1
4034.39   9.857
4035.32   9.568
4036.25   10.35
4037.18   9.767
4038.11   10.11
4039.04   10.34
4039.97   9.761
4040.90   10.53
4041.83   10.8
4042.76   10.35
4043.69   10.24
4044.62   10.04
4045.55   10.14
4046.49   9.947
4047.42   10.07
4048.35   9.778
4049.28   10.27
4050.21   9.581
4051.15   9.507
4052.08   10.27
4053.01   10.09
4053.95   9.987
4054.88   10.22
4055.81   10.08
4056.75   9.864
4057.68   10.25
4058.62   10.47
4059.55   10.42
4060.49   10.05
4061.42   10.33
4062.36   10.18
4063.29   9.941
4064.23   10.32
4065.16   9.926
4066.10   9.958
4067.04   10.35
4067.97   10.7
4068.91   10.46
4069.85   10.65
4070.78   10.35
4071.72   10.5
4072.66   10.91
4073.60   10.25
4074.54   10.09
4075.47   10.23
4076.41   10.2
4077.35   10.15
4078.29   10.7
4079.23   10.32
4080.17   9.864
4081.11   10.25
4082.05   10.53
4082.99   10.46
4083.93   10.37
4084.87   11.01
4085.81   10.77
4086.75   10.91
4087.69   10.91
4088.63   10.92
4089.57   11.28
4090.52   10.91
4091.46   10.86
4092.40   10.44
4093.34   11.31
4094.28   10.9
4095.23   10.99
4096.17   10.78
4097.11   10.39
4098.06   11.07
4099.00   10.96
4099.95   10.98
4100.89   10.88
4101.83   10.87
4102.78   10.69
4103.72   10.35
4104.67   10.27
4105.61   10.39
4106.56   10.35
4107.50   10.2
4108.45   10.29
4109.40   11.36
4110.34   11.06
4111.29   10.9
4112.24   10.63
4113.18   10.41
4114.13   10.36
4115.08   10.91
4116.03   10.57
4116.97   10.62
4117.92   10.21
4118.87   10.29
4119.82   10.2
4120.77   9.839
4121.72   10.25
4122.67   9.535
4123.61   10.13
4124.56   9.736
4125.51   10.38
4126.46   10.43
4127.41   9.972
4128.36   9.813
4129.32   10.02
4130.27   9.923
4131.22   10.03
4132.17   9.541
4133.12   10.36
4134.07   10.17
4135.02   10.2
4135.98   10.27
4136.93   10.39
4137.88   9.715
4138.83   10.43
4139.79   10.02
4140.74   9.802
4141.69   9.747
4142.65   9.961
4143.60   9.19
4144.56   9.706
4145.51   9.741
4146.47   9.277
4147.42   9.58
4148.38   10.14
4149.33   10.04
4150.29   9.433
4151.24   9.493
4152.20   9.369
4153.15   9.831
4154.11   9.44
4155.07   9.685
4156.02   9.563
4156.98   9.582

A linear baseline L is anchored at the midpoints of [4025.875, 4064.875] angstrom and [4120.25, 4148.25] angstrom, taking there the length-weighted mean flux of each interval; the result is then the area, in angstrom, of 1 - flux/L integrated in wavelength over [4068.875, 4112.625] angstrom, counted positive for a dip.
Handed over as -2.7 angstrom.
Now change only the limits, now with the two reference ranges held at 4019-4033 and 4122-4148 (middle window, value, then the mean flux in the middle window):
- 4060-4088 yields -1.0 angstrom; 10.4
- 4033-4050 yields -0.1 angstrom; 10.1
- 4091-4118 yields -2.0 angstrom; 10.7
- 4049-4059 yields 0.0 angstrom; 10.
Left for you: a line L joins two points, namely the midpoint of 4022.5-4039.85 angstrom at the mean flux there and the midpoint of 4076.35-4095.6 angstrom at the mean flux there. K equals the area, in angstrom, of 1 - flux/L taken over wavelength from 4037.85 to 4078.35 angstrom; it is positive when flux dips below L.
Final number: 0.5 angstrom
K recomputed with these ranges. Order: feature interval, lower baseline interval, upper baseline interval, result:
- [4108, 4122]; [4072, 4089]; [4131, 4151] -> -0.5 angstrom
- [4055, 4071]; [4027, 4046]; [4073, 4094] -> 0.2 angstrom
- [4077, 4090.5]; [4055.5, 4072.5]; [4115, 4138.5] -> -0.5 angstrom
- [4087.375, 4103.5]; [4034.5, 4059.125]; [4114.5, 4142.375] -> -1.2 angstrom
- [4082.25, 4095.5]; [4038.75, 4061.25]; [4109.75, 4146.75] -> -0.9 angstrom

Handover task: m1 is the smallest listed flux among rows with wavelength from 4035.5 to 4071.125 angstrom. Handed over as 9.507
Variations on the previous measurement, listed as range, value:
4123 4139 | 9.541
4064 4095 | 9.864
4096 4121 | 9.839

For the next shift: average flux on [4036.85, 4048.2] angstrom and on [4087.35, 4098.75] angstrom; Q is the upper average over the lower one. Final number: 1.1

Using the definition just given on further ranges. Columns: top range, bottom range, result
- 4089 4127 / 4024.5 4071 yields 1.04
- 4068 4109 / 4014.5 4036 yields 1.05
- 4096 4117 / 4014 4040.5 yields 1.06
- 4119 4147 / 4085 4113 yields 0.92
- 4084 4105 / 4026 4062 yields 1.07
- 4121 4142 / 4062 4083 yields 0.97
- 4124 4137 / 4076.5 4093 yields 0.95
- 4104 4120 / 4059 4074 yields 1.02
